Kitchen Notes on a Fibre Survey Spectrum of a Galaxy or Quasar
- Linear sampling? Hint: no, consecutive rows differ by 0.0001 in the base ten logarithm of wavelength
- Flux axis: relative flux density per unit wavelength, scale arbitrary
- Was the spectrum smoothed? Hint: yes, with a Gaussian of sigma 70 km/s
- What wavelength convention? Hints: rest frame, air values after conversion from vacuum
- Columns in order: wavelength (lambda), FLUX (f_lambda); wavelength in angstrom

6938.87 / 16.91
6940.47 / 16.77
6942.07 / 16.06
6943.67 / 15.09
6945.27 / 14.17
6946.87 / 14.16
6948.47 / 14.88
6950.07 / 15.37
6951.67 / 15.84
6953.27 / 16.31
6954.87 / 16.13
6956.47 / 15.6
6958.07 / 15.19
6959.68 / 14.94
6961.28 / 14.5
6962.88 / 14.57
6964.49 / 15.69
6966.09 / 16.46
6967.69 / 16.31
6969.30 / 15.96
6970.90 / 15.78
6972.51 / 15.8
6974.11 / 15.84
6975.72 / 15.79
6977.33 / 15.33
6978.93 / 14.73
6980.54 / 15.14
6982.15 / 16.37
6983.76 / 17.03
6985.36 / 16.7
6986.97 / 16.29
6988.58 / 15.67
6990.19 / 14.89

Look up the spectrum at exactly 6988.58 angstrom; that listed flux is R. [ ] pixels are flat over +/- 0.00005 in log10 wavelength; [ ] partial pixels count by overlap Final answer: 15.67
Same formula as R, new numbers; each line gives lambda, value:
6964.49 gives 15.69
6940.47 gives 16.77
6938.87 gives 16.91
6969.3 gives 15.96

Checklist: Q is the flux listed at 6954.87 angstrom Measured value 16.13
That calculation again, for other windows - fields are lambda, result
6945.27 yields 14.17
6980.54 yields 15.14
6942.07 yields 16.06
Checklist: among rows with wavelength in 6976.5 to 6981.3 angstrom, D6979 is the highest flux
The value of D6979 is 15.33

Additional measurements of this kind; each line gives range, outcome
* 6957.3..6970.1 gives 16.46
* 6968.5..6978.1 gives 15.96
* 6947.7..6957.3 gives 16.31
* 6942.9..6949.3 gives 15.09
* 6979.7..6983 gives 16.37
